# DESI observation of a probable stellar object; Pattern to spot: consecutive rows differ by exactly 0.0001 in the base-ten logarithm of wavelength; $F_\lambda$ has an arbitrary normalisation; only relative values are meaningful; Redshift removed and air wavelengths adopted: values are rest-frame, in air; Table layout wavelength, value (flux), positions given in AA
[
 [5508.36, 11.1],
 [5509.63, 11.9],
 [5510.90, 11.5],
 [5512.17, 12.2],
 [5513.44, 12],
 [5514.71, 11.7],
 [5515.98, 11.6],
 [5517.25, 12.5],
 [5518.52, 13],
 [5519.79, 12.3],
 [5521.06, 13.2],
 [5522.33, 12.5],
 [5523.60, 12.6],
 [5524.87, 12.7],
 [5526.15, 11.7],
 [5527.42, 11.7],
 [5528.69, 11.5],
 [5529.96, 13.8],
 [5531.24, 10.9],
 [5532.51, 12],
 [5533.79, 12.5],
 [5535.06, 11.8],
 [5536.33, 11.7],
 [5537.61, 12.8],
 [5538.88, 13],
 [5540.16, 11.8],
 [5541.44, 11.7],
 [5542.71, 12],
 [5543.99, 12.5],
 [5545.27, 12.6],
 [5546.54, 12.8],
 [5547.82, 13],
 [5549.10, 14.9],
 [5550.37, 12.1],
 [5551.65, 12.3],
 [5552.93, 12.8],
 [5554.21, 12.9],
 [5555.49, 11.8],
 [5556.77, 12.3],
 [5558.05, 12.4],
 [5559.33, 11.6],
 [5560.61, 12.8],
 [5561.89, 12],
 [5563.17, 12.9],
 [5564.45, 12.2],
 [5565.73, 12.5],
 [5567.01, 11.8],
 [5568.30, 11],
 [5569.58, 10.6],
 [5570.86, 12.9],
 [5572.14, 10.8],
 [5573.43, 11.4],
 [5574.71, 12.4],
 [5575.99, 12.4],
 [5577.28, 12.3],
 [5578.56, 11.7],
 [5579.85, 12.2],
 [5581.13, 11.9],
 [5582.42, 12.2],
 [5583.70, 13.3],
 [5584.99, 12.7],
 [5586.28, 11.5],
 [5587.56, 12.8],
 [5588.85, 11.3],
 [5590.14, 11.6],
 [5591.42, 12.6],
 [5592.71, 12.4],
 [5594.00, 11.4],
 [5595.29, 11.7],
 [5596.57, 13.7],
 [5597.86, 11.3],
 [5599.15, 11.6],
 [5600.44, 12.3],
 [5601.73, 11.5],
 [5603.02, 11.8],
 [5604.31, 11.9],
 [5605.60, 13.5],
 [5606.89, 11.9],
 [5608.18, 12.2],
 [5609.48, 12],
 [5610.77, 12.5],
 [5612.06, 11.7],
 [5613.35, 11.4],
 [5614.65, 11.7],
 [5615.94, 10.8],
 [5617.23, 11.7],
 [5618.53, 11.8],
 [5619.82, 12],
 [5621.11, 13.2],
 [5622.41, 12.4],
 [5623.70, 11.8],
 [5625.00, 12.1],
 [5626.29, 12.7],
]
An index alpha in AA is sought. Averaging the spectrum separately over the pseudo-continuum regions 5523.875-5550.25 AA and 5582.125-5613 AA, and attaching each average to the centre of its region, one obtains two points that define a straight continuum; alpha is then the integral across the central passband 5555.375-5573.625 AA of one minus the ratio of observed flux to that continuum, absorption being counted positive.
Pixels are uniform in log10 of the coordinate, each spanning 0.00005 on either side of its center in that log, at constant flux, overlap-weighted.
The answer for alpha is 0.5 AA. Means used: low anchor 12.4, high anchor 12.1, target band 11.9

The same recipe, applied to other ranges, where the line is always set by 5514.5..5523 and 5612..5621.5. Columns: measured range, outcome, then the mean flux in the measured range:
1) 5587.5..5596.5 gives -0.1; 12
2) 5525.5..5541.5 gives 0.3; 12.1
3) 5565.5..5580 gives 0.3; 11.8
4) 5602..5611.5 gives -0.3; 12.2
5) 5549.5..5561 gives -0.2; 12.4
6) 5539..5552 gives -0.4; 12.6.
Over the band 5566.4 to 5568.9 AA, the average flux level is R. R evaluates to 11.4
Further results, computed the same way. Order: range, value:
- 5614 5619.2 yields 11.5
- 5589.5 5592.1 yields 12.1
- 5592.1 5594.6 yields 11.9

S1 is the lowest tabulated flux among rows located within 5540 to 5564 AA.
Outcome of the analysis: 11.6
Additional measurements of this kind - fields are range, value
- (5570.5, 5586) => 10.8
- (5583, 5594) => 11.3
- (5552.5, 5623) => 10.6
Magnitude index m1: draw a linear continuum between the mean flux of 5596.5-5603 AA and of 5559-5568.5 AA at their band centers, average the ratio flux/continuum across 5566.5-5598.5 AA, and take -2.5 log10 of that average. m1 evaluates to 0.00 mag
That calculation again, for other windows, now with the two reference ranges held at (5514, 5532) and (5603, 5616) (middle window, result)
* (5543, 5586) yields -0.01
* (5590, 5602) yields 0.00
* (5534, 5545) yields 0.00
